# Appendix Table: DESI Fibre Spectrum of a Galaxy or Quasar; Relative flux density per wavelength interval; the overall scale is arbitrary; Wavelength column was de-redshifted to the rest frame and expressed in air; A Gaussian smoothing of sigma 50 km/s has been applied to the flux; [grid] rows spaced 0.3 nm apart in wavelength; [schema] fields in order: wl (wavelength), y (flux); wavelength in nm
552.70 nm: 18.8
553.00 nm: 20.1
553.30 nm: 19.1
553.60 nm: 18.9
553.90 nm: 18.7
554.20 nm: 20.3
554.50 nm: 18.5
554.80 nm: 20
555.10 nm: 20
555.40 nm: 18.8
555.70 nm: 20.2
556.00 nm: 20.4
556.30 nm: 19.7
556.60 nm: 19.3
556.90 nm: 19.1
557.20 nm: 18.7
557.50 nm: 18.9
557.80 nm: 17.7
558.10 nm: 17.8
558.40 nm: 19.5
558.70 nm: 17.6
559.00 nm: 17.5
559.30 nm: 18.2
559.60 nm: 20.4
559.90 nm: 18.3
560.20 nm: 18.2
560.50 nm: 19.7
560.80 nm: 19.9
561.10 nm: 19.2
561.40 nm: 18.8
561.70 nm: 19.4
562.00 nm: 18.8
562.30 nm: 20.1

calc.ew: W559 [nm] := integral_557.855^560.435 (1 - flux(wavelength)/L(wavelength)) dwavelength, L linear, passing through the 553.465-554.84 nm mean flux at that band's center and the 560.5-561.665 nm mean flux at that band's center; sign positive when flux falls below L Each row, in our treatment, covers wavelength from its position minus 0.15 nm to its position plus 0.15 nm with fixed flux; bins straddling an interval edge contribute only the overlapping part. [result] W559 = 0.12 nm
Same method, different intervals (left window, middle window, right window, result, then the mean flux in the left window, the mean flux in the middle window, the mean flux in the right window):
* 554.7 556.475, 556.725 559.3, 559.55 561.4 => 0.154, 19.8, 18.4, 19.2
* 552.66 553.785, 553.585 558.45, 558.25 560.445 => -0.068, 19.3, 19.2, 18.6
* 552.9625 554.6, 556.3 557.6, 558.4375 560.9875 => -0.007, 19.2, 19.1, 18.8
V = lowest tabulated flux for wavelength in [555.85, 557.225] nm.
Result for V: 18.7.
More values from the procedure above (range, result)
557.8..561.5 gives 17.5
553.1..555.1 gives 18.5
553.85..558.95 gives 17.6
